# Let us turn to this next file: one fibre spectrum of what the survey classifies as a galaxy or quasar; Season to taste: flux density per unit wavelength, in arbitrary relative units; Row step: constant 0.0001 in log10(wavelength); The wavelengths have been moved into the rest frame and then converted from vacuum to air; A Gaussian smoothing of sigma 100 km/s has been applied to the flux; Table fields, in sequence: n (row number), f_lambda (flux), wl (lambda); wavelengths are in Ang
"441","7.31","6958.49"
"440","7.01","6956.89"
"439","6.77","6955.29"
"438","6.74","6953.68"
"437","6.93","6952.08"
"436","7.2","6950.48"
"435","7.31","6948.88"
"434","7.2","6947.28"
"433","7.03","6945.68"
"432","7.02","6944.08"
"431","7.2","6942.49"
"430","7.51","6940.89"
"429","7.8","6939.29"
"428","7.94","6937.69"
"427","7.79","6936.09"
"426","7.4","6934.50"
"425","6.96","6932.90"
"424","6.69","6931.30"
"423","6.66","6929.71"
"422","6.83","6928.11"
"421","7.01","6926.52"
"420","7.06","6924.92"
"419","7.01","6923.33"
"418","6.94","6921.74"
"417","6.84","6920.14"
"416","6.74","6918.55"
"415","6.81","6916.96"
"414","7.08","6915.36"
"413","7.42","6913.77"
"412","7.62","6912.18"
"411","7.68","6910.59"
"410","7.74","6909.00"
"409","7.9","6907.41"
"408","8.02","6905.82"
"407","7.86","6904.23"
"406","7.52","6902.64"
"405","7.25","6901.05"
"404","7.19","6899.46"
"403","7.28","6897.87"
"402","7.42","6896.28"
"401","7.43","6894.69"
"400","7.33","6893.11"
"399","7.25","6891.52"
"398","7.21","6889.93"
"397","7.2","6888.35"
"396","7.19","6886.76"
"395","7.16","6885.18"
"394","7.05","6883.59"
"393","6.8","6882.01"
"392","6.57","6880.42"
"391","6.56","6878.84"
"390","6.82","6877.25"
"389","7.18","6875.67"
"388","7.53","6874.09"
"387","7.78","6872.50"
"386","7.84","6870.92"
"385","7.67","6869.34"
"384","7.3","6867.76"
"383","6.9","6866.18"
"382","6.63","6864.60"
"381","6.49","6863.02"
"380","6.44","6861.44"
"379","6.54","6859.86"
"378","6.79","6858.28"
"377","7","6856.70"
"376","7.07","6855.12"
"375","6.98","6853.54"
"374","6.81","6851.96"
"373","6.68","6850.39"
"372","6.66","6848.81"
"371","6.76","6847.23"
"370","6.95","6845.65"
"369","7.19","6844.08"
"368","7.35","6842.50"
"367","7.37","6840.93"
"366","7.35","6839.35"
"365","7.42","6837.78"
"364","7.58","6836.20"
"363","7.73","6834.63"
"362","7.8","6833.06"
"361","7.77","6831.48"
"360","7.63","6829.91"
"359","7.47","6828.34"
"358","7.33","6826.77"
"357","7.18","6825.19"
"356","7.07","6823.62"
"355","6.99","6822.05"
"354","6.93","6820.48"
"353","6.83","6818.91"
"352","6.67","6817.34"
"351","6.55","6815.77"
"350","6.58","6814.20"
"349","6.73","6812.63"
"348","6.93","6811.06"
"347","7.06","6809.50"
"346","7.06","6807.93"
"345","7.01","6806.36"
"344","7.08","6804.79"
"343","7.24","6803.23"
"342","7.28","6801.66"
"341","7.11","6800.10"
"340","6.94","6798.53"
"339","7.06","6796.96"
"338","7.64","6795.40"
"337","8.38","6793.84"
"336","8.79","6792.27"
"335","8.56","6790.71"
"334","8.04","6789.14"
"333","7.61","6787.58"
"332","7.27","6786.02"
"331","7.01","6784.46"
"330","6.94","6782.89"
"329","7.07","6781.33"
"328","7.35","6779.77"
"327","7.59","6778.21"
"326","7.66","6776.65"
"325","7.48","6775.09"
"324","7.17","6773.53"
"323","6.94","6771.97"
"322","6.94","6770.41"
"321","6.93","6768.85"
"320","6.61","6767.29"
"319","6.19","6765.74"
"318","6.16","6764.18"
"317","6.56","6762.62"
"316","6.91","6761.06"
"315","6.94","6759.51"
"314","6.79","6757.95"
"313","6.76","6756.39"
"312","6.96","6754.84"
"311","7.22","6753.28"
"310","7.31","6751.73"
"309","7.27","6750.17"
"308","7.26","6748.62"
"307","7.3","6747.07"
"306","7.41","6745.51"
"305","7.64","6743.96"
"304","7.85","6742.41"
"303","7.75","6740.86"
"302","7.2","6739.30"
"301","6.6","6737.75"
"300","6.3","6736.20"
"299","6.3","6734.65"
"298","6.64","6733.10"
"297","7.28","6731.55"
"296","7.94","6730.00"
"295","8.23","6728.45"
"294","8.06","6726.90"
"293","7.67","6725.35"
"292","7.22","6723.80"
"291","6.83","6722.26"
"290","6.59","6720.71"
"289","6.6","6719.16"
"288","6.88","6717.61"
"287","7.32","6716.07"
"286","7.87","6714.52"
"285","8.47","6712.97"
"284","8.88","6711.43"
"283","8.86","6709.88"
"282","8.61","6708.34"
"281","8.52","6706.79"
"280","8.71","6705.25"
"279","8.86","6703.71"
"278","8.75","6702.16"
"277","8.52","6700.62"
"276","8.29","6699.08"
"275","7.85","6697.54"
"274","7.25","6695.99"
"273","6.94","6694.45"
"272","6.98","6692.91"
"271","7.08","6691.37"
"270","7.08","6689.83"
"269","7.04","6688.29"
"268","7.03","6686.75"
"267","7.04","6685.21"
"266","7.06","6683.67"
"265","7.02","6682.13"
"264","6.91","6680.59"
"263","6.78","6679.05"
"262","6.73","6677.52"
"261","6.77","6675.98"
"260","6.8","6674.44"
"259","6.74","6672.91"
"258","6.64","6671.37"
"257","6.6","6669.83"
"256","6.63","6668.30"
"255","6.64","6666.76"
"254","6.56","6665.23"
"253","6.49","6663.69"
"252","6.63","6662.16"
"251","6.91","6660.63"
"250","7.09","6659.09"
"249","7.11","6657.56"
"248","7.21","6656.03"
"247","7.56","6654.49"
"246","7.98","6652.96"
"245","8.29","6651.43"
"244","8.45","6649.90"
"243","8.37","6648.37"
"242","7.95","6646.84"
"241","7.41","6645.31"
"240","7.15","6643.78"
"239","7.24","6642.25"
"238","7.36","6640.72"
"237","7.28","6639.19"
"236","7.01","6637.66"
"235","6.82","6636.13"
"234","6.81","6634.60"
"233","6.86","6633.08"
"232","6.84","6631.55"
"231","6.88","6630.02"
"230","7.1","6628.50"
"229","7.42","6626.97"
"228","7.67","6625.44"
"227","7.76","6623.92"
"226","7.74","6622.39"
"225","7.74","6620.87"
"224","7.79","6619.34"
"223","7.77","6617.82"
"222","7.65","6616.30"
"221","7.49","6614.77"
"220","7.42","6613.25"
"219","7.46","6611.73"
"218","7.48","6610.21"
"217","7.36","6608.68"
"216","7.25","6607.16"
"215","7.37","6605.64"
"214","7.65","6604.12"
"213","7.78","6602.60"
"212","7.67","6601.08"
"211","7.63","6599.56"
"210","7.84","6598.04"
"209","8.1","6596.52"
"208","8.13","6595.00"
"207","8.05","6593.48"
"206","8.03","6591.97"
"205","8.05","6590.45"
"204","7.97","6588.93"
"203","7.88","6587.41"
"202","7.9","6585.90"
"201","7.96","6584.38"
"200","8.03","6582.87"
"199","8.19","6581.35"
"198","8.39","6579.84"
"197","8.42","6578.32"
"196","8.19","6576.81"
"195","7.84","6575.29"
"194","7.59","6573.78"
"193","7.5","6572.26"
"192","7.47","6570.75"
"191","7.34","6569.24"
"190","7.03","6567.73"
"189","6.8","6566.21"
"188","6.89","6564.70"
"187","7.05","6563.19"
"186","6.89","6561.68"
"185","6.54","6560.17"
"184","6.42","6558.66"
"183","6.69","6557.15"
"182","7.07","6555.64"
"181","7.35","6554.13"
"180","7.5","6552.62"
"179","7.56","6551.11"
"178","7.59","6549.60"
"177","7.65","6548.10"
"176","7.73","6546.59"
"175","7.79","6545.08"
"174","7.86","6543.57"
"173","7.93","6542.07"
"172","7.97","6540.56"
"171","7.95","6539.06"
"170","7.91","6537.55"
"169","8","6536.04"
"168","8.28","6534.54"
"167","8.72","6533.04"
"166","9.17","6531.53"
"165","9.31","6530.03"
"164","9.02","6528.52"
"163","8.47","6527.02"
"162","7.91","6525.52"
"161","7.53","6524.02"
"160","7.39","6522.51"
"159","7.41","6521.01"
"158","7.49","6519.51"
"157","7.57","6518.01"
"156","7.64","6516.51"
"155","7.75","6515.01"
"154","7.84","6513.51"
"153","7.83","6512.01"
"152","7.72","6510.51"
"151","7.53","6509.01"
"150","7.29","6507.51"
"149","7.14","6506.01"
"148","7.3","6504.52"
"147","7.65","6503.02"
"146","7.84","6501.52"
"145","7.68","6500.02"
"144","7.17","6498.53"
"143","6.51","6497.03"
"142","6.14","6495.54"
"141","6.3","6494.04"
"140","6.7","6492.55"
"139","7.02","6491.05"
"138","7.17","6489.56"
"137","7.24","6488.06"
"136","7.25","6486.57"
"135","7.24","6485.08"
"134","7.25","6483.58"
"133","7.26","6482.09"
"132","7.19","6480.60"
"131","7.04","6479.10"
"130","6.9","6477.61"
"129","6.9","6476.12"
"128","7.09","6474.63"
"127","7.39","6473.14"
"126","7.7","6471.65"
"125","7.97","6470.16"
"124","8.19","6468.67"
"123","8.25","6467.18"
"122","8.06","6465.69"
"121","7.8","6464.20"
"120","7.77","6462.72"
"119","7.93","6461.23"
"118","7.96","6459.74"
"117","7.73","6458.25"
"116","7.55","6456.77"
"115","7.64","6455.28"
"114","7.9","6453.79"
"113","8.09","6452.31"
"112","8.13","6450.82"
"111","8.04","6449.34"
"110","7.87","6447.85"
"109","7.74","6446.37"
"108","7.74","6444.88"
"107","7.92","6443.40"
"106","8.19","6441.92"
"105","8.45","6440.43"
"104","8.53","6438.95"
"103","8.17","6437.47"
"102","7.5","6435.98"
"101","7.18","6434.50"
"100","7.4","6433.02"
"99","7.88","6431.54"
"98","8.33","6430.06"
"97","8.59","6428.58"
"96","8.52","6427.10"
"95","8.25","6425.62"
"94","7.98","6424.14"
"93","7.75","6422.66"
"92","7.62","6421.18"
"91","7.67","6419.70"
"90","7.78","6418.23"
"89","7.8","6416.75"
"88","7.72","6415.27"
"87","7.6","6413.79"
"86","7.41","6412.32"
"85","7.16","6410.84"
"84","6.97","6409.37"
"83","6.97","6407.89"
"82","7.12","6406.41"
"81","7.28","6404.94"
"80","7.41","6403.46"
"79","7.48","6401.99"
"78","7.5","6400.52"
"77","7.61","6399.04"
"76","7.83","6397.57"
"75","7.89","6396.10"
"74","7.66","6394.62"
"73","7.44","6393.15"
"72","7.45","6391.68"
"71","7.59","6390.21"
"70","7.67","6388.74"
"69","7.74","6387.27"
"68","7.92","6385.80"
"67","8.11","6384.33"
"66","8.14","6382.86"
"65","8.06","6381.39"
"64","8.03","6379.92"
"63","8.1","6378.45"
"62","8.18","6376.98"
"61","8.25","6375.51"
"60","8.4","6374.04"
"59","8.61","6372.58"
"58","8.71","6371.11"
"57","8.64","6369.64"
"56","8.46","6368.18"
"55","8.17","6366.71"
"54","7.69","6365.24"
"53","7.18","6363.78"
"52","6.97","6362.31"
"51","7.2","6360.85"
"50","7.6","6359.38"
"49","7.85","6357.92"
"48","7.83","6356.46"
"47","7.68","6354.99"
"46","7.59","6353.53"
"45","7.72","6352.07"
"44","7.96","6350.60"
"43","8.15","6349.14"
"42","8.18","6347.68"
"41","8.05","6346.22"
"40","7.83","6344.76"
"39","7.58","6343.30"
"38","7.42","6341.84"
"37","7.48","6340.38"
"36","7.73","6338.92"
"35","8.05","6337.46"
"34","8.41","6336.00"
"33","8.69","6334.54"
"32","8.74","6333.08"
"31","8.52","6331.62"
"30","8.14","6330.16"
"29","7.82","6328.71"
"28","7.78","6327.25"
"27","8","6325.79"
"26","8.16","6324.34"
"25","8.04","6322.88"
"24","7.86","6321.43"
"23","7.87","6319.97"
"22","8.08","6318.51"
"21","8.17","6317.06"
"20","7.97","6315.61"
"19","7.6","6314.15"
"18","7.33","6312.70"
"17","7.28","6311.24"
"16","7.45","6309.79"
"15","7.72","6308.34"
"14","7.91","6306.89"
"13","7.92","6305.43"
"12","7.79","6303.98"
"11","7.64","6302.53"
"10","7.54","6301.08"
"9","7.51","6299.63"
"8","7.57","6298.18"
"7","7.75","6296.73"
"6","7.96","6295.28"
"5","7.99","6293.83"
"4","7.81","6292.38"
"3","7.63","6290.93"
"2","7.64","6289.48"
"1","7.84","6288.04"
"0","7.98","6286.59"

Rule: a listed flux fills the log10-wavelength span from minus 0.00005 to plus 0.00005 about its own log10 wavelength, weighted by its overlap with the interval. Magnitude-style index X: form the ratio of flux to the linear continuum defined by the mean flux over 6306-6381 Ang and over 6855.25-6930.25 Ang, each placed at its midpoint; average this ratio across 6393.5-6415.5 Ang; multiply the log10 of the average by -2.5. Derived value 0.06 mag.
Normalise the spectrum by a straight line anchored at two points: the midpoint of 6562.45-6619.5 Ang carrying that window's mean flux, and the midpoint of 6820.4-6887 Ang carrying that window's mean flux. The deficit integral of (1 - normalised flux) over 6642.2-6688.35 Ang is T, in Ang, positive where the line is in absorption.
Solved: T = 2.5 Ang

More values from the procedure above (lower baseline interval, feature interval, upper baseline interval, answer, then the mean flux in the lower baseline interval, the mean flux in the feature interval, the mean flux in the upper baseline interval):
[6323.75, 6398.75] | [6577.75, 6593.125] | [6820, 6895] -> -1.0 Ang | 7.94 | 8.08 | 7.14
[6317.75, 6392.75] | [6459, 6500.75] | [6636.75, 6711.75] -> 2.3 Ang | 7.96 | 7.32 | 7.41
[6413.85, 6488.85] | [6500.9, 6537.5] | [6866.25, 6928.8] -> -1.1 Ang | 7.76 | 7.91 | 7.26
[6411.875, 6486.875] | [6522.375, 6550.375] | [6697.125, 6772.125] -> -1.7 Ang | 7.76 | 8.13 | 7.42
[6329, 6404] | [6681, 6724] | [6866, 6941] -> -0.8 Ang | 7.91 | 7.65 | 7.27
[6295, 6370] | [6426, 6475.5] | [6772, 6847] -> -1.3 Ang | 7.85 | 7.92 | 7.31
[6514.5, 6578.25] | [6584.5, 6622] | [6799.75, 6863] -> -0.9 Ang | 7.67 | 7.73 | 7.07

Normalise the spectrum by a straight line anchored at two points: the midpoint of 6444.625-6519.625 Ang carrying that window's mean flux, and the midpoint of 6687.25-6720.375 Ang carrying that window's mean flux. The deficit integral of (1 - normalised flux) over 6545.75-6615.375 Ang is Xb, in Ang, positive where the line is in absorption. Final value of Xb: 0.73 Ang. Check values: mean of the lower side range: 7.49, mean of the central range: 7.57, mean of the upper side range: 7.85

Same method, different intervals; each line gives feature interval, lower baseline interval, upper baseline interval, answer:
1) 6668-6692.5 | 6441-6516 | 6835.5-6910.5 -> 1.5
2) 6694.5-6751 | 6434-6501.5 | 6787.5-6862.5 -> -2.7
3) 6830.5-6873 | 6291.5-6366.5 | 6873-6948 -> 0.9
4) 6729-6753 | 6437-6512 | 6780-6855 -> 0.3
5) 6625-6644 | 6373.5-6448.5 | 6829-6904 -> 1.0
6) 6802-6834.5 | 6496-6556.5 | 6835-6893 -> 0.2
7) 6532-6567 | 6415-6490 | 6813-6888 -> 0.4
